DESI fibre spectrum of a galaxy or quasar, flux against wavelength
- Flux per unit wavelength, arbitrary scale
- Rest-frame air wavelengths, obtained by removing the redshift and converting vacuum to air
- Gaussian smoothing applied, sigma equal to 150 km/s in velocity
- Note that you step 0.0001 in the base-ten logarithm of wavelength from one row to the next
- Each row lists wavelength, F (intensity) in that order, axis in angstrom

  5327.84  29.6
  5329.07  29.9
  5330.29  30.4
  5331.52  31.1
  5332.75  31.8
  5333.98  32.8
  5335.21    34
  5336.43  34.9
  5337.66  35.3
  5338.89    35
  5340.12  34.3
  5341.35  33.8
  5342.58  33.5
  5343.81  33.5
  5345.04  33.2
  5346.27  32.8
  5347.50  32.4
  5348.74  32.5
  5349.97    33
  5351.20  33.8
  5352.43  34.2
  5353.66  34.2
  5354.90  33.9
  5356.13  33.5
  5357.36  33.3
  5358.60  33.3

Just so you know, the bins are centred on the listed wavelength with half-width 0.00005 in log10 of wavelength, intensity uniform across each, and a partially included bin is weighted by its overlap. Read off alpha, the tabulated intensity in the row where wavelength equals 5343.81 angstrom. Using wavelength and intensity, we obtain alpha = 33.5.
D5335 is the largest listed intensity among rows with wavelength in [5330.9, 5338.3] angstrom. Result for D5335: 35.3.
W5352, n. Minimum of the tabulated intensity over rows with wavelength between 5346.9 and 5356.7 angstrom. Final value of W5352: 32.4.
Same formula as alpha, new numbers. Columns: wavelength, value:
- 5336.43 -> 34.9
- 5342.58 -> 33.5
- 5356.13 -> 33.5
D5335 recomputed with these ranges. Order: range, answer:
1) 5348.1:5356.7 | 34.2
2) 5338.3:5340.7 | 35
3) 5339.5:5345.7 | 34.3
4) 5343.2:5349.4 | 33.5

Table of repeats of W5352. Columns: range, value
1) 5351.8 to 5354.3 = 34.2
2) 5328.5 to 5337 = 29.9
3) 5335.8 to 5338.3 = 34.9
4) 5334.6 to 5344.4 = 33.5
